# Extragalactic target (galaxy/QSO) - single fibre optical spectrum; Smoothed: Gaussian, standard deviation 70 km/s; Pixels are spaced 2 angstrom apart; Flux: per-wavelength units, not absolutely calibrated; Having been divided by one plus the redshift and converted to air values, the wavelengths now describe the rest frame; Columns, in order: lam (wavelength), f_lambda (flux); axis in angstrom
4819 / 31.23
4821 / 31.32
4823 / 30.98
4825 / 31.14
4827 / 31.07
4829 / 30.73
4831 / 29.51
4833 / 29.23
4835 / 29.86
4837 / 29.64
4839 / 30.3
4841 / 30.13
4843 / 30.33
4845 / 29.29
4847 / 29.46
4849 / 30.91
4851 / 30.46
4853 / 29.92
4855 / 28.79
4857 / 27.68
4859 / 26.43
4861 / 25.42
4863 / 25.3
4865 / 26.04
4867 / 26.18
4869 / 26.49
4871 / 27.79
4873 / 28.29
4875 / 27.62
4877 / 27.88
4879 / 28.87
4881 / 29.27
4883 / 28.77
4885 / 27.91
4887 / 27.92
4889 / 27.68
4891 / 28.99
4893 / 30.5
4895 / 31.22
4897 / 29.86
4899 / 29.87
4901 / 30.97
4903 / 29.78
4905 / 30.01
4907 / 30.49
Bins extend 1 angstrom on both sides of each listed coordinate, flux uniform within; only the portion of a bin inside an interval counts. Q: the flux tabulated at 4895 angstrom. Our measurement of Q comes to 31.22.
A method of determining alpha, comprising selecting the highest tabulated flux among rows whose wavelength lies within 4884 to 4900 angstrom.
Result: 31.22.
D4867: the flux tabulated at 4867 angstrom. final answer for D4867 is 26.18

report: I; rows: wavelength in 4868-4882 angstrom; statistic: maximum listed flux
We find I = 29.27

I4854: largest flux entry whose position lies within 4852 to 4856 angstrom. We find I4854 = 29.92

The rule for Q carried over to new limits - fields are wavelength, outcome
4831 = 29.51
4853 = 29.92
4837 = 29.64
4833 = 29.23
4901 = 30.97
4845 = 29.29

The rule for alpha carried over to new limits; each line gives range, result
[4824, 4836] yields 31.14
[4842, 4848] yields 30.33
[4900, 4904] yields 30.97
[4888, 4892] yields 28.99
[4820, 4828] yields 31.32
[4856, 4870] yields 27.68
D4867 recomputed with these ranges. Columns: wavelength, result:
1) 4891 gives 28.99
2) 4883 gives 28.77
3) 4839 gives 30.3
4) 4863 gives 25.3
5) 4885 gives 27.91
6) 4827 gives 31.07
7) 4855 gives 28.79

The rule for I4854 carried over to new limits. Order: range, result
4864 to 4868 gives 26.18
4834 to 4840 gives 30.3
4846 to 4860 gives 30.91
